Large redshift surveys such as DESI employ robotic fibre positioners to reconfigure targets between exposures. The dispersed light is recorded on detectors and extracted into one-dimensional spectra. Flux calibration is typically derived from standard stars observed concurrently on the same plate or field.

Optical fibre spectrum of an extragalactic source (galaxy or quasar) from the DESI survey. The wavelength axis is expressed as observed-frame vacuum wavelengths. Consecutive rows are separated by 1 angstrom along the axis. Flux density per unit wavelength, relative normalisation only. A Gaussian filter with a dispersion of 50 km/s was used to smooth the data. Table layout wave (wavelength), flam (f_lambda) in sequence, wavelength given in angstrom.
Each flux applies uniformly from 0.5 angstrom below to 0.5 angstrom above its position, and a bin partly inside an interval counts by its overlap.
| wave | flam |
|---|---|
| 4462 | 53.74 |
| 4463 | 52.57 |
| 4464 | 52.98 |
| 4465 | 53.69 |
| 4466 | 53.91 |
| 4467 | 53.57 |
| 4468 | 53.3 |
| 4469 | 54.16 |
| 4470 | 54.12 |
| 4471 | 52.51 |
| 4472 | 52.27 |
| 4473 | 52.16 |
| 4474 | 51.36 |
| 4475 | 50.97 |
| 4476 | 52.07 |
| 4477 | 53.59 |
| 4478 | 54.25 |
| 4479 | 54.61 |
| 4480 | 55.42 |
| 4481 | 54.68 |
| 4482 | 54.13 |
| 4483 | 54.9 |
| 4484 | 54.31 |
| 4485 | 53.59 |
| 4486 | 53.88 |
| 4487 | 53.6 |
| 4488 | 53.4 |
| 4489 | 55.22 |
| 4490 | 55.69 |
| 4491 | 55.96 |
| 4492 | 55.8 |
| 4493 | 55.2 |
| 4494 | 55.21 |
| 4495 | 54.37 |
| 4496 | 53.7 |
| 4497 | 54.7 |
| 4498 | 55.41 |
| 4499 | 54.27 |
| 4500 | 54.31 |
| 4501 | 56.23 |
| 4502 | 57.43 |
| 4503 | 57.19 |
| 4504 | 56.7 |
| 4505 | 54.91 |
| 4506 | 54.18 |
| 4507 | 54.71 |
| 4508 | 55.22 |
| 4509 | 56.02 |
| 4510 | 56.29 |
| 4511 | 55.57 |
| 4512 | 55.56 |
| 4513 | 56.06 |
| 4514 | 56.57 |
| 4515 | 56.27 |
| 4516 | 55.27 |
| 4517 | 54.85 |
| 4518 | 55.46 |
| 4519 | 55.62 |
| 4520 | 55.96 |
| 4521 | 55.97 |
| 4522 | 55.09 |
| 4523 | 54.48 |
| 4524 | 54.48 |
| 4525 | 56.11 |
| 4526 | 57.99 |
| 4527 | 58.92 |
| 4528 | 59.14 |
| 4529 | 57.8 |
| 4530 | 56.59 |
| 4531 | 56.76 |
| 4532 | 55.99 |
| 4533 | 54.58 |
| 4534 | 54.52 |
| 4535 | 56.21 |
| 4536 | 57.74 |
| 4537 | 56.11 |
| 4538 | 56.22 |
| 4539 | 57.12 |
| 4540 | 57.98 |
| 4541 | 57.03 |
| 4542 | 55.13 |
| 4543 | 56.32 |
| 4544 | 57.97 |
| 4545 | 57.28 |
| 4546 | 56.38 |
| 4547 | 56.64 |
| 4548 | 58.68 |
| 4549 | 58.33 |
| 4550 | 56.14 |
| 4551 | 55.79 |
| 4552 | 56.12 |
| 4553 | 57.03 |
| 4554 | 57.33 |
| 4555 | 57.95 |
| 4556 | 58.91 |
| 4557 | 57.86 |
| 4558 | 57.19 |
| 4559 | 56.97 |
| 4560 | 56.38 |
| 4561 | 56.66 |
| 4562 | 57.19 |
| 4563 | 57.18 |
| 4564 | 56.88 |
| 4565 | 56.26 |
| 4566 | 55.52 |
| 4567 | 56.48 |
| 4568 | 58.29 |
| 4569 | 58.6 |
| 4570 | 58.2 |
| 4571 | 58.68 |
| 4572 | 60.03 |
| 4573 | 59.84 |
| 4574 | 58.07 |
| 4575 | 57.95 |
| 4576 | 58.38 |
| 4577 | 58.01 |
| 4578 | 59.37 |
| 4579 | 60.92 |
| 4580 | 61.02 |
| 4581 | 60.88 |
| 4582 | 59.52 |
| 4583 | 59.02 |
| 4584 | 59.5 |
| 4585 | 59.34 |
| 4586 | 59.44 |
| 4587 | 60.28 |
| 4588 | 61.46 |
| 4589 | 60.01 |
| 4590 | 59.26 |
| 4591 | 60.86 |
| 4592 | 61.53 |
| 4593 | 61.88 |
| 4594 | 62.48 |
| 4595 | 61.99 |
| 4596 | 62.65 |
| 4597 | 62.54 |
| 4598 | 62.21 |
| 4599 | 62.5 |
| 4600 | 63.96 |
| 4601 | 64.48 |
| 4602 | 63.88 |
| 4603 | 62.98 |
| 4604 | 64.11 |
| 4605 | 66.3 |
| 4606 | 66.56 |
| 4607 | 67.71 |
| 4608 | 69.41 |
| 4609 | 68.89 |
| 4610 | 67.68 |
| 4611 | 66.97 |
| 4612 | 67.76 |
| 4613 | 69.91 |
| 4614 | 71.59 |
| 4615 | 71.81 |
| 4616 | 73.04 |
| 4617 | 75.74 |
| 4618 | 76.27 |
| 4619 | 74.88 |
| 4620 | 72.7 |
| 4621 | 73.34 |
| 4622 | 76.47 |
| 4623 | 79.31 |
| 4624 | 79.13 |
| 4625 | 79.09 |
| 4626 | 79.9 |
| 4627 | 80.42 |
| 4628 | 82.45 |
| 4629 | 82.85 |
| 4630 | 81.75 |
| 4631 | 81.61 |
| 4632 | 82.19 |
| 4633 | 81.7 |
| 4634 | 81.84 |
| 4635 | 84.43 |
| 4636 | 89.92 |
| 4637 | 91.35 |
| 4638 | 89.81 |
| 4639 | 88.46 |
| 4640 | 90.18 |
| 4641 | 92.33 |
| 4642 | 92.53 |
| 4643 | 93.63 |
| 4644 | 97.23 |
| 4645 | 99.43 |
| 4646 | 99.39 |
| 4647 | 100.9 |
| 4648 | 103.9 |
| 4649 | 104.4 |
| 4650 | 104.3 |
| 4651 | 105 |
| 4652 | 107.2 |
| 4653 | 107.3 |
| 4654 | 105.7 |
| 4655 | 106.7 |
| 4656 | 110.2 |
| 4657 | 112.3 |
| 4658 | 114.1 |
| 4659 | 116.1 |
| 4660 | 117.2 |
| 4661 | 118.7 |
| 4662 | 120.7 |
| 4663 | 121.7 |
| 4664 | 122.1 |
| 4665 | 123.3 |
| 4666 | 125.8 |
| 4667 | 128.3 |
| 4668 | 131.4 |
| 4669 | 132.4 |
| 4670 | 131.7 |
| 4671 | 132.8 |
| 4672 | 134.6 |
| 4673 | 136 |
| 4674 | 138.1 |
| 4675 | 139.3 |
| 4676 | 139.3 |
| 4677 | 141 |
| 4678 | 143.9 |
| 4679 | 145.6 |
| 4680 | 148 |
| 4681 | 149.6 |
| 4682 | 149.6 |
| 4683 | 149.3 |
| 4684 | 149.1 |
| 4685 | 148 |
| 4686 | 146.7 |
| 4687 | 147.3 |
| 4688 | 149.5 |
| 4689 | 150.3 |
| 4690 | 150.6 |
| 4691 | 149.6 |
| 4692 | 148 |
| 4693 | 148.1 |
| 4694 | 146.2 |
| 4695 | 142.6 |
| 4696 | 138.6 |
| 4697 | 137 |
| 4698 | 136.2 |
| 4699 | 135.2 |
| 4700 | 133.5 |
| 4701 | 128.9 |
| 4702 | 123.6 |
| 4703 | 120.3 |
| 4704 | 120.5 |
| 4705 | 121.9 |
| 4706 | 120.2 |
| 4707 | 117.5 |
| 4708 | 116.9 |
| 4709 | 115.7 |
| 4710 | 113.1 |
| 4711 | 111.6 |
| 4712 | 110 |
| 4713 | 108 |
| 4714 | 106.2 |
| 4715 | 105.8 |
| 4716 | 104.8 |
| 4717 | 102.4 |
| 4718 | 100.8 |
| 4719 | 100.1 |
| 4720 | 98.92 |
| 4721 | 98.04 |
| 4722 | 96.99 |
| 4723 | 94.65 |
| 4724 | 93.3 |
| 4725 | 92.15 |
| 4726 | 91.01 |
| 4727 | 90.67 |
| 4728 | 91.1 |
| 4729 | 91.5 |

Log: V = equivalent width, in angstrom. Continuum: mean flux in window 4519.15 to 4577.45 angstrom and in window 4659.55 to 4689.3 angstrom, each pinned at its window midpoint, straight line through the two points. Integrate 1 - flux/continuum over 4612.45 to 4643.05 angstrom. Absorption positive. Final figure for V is 7.53 angstrom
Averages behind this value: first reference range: 57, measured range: 81.1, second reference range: 137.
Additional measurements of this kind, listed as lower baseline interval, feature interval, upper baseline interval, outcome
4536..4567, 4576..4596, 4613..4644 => 2.3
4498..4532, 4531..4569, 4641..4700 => 7.9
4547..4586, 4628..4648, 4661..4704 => 3.3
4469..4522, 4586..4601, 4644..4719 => 4.9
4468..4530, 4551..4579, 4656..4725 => 7.7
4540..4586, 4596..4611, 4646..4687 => 3.5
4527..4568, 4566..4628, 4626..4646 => 7.5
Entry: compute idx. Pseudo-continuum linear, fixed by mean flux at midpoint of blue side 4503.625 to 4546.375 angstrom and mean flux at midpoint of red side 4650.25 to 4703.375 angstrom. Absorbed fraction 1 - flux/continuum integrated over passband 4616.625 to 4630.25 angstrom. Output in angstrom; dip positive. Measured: 3.6 angstrom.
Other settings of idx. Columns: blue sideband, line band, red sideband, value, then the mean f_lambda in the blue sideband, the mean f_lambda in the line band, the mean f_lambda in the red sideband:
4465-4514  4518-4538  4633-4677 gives 3.4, 54.5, 56.3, 111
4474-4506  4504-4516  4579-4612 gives 0.1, 54.6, 55.6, 62.9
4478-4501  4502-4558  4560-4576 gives -0.2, 54.7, 56.4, 57.7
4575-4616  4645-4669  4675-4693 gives 1.6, 63.3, 113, 147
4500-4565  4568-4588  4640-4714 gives 4.8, 56.5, 59.3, 125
